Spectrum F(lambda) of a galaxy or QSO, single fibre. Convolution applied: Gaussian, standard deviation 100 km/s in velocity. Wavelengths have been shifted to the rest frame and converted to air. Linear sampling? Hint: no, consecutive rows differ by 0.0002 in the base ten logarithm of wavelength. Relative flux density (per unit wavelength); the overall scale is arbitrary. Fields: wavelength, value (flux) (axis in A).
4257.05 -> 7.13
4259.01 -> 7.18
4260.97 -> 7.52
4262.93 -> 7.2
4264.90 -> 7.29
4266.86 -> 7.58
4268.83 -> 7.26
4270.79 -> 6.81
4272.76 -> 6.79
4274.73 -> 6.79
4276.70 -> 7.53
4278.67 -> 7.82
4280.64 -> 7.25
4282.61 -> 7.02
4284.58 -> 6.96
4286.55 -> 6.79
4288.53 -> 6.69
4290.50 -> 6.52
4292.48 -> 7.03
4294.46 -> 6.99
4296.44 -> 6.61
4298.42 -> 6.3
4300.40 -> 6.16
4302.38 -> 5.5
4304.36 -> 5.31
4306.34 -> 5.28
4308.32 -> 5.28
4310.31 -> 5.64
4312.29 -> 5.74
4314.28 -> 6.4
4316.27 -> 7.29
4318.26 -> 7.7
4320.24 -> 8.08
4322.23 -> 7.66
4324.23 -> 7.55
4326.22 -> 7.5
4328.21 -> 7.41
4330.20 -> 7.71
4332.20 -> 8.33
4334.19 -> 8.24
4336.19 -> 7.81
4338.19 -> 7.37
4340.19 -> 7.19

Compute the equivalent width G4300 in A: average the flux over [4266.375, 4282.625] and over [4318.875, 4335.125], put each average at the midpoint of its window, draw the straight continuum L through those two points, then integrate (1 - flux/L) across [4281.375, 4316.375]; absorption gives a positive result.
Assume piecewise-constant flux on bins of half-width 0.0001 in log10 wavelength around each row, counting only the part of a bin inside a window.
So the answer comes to 5.6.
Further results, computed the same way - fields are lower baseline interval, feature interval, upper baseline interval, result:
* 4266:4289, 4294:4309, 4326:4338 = 3.07 A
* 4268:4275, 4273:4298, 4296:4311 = -2.27 A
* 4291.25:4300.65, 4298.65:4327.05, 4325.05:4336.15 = 2.95 A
